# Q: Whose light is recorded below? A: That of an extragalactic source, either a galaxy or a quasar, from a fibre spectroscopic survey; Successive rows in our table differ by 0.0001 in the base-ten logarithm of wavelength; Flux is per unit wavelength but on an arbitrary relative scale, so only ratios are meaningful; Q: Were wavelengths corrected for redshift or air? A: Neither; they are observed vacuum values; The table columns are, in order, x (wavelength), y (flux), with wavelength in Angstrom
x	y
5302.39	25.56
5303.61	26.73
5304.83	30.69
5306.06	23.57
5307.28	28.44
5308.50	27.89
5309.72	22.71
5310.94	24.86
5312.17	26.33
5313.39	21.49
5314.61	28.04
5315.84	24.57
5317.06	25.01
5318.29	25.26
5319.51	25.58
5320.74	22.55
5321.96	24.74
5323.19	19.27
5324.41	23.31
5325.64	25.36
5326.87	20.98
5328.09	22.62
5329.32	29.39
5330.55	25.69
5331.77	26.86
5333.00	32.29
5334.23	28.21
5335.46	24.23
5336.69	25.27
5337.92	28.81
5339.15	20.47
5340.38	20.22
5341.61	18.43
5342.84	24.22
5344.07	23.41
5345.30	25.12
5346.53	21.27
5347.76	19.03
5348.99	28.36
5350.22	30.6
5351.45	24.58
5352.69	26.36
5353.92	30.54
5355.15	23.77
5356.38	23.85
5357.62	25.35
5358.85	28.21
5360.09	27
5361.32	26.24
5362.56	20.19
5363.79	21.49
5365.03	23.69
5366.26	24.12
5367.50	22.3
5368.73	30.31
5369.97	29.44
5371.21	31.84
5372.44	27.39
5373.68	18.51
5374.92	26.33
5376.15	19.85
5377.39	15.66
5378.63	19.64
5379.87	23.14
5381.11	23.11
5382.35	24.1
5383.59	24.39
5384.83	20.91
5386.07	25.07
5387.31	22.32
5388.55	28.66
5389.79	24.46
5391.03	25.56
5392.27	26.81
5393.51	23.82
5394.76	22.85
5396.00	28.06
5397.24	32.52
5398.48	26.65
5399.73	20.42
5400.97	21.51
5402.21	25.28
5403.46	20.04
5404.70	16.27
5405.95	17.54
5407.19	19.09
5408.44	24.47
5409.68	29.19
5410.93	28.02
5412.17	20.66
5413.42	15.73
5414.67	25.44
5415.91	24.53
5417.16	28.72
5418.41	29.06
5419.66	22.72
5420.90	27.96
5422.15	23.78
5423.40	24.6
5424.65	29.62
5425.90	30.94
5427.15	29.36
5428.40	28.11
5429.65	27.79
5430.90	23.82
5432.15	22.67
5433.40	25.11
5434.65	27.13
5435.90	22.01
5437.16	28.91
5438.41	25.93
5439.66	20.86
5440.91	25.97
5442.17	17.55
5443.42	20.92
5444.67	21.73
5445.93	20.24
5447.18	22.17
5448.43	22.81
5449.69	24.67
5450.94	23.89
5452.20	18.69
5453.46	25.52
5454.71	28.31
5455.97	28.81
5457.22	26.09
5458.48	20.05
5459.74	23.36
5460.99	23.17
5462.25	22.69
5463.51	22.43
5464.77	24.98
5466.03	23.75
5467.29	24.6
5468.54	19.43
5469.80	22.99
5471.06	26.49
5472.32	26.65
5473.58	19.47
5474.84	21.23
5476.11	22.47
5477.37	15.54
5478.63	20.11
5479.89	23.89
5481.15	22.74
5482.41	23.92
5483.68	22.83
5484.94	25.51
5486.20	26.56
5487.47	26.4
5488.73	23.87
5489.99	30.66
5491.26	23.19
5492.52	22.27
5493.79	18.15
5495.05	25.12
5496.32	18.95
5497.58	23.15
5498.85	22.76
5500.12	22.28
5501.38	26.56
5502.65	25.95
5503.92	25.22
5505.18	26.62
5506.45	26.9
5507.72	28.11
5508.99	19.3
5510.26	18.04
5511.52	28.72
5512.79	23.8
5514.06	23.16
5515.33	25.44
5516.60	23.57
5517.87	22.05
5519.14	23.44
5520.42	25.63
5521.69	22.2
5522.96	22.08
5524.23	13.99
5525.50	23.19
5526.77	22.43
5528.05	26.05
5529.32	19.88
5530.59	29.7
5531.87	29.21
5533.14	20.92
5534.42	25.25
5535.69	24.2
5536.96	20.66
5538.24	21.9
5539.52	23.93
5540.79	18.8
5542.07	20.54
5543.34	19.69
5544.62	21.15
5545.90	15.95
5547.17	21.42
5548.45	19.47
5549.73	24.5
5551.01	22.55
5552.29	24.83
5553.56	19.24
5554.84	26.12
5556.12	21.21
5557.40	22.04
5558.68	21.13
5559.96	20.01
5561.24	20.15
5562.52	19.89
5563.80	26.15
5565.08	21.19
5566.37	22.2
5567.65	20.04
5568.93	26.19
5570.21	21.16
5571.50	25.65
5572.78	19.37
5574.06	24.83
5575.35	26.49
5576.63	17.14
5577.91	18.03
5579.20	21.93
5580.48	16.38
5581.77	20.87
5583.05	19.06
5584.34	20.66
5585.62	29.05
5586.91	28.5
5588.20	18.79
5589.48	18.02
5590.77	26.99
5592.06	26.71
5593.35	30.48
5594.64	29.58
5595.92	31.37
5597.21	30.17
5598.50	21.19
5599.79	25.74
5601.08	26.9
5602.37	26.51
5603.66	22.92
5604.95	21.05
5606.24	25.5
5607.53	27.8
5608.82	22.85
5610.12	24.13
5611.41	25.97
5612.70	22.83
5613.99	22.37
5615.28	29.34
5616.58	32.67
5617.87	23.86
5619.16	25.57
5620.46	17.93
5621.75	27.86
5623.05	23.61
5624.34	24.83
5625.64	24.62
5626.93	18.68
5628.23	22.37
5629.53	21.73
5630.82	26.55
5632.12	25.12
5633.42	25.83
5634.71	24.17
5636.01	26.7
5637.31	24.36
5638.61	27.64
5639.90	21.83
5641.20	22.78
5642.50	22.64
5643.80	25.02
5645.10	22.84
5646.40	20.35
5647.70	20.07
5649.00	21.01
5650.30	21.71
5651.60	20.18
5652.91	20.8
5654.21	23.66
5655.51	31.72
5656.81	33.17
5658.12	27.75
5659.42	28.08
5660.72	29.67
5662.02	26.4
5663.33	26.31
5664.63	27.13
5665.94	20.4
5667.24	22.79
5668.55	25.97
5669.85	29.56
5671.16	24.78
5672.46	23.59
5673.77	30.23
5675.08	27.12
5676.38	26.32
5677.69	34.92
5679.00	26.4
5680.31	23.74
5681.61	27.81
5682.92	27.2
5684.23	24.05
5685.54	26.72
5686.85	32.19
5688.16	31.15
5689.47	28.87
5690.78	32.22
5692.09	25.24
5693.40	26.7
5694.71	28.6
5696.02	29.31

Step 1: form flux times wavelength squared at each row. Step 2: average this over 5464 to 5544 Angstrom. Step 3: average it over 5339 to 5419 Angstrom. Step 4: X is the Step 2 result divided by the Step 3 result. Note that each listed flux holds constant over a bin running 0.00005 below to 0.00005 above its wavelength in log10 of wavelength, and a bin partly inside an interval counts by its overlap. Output 1.0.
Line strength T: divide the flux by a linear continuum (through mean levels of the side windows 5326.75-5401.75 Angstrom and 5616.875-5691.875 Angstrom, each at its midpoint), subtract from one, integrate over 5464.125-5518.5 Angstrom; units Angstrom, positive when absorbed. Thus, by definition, 3.2 Angstrom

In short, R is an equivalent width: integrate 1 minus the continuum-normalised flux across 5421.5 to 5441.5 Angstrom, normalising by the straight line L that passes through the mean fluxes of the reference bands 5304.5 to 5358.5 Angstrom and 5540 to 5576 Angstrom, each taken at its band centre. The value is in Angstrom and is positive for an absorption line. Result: -2.1 Angstrom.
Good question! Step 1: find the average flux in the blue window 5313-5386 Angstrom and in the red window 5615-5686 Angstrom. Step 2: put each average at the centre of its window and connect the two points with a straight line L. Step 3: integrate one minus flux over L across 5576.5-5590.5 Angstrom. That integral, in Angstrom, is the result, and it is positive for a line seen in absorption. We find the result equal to 2.2 Angstrom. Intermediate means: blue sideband 24.5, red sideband 25.2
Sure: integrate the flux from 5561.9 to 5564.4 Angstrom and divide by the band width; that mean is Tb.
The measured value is 23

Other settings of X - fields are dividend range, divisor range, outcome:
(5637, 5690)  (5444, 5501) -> 1.19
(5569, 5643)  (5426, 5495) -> 1.07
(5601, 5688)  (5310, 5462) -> 1.13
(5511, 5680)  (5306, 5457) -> 1.05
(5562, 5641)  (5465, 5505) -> 1.07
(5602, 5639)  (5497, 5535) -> 1.07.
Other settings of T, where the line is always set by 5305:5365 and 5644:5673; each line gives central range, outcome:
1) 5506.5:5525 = 1.44 Angstrom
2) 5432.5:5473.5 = 2.08 Angstrom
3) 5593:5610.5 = -0.85 Angstrom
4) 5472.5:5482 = 1.43 Angstrom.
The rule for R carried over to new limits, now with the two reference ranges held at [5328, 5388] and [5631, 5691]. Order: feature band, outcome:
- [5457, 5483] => 2.6 Angstrom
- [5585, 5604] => -0.5 Angstrom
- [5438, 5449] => 1.3 Angstrom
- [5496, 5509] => 0.4 Angstrom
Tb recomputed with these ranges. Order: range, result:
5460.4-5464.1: 22.7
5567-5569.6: 23.1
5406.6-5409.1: 21.9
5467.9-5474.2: 23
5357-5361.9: 26.7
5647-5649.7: 20.6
